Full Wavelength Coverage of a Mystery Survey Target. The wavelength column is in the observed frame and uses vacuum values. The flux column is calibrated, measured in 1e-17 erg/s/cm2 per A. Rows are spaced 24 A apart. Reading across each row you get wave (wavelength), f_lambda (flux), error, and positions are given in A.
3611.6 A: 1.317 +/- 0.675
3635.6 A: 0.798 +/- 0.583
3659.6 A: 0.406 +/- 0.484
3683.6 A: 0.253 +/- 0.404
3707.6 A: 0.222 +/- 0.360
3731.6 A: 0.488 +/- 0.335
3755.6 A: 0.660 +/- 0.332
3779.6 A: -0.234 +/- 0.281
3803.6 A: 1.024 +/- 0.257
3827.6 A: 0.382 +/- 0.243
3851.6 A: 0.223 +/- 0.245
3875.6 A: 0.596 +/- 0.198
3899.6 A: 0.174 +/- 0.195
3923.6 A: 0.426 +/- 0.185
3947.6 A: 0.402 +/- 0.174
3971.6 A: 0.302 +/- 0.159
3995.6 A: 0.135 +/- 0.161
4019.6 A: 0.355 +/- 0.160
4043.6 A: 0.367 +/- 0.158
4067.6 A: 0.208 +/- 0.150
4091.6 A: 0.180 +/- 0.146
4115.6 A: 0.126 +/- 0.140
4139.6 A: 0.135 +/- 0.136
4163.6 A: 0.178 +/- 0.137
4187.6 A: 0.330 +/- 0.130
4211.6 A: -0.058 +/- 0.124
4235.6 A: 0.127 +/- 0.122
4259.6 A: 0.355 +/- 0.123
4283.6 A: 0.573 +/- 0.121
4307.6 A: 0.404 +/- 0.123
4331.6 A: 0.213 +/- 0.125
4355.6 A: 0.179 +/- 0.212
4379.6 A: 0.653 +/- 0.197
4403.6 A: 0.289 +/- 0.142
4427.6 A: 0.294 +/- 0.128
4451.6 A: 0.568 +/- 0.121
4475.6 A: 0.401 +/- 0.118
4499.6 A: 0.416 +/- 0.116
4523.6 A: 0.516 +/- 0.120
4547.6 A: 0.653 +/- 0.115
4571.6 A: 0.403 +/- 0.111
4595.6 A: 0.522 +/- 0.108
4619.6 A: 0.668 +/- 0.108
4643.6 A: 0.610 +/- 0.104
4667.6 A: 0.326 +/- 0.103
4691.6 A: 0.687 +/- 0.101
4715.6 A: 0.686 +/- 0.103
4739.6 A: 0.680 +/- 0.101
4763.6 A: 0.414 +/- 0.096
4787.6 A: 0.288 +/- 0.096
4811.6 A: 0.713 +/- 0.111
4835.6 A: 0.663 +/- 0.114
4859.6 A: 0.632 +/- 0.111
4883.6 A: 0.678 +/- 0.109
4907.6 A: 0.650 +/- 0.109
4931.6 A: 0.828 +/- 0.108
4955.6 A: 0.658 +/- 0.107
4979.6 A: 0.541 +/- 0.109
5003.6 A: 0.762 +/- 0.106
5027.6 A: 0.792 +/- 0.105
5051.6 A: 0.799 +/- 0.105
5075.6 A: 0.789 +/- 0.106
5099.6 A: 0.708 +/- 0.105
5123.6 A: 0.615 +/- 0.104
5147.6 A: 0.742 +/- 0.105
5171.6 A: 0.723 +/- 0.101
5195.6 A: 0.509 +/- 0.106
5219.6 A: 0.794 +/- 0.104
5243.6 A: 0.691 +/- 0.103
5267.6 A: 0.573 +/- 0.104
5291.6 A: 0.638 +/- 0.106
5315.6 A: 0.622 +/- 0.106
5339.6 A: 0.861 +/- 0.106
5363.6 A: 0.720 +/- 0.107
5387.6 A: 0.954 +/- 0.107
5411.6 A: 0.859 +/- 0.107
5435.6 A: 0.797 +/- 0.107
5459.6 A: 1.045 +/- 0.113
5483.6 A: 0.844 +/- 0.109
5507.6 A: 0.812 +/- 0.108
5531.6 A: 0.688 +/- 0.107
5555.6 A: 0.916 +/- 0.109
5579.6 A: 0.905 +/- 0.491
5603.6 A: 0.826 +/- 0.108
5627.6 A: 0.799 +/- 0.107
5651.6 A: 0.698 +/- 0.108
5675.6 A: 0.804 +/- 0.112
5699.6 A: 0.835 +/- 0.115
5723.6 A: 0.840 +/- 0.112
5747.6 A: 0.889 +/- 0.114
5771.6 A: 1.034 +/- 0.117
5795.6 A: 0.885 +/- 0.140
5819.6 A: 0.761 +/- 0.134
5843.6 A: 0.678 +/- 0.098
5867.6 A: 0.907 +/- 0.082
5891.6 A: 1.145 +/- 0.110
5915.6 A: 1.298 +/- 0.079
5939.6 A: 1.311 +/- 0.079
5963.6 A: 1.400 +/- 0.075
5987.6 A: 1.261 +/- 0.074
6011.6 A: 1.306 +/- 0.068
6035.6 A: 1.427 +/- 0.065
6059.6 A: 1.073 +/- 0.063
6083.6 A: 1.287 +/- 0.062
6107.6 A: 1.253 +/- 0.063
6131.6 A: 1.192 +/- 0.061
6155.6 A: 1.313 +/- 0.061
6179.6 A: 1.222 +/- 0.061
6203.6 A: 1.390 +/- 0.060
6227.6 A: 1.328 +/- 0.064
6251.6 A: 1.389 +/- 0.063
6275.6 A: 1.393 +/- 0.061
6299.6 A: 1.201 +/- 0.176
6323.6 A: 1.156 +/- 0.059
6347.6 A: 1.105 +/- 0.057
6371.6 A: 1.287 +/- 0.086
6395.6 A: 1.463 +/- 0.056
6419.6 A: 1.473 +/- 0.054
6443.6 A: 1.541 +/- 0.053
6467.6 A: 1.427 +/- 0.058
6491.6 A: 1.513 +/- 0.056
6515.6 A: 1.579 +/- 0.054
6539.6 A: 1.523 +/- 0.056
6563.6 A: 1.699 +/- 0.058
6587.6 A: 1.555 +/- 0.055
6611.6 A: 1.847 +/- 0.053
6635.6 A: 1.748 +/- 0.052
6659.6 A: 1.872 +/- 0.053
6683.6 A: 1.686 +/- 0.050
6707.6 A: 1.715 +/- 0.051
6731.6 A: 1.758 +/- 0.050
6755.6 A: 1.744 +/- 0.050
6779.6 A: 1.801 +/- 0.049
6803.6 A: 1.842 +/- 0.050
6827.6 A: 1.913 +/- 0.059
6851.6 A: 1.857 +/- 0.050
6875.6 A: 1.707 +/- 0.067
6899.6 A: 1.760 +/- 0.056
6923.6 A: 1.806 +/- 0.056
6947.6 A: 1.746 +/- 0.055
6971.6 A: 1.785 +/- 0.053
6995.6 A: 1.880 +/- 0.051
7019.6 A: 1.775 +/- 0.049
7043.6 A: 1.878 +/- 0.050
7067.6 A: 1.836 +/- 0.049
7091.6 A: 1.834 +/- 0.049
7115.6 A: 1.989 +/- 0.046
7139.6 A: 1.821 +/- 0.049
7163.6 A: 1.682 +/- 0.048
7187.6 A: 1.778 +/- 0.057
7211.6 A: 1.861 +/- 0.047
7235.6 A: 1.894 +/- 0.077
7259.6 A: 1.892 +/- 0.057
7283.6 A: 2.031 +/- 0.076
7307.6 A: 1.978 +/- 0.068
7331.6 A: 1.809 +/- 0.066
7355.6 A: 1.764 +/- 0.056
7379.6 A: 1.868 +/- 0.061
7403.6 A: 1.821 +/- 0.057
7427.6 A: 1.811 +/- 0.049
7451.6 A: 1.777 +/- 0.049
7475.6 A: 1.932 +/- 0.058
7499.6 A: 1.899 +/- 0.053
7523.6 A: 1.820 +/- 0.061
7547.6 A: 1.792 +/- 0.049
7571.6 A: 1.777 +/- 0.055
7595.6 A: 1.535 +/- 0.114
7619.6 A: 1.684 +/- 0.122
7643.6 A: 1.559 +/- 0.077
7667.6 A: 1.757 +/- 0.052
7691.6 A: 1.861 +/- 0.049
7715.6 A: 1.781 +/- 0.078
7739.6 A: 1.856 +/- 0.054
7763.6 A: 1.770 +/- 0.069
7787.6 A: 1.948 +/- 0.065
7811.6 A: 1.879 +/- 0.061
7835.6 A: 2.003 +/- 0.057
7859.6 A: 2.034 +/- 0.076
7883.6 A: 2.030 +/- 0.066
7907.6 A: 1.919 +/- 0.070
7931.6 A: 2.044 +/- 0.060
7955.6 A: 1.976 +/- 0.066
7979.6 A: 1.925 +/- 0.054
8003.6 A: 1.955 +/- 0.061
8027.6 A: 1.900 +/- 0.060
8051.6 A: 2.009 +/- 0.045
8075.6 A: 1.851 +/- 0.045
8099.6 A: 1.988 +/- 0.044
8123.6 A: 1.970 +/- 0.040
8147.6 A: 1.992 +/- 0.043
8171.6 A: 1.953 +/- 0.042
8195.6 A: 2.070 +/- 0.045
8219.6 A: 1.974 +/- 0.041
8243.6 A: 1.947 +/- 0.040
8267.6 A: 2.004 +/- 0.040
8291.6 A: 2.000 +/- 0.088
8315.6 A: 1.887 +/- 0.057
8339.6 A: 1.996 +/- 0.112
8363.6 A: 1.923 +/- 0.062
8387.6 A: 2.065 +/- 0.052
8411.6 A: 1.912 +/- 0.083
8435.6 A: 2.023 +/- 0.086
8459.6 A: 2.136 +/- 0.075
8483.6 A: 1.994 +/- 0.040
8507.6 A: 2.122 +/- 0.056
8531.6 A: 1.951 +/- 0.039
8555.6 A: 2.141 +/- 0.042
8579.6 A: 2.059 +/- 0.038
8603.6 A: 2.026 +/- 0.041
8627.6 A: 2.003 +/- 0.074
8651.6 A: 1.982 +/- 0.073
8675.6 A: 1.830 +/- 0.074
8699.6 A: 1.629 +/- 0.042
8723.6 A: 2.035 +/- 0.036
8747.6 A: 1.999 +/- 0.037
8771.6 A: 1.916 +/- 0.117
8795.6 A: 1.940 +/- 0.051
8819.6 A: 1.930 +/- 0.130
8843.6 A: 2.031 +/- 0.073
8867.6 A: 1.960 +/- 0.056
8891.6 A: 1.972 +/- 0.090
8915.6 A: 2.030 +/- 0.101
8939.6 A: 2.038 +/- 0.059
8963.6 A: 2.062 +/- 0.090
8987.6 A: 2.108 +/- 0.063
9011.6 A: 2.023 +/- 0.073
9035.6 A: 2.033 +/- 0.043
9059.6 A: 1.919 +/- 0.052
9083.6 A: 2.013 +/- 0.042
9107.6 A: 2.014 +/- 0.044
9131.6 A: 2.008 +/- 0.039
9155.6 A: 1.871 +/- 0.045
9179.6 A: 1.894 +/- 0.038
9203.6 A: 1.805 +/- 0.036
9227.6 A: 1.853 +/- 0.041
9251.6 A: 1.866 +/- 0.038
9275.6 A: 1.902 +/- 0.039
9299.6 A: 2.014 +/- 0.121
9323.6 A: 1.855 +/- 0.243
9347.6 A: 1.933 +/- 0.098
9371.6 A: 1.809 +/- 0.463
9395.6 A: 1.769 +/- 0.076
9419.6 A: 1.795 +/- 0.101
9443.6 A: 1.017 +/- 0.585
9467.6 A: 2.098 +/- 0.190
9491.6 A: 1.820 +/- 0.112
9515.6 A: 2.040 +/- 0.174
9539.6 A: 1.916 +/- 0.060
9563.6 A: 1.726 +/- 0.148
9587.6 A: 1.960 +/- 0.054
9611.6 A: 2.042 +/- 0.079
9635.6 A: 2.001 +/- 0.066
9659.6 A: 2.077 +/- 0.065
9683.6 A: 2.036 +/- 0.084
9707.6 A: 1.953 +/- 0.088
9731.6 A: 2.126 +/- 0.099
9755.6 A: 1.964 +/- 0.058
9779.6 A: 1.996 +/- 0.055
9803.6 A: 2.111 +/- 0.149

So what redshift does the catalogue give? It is 0.47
